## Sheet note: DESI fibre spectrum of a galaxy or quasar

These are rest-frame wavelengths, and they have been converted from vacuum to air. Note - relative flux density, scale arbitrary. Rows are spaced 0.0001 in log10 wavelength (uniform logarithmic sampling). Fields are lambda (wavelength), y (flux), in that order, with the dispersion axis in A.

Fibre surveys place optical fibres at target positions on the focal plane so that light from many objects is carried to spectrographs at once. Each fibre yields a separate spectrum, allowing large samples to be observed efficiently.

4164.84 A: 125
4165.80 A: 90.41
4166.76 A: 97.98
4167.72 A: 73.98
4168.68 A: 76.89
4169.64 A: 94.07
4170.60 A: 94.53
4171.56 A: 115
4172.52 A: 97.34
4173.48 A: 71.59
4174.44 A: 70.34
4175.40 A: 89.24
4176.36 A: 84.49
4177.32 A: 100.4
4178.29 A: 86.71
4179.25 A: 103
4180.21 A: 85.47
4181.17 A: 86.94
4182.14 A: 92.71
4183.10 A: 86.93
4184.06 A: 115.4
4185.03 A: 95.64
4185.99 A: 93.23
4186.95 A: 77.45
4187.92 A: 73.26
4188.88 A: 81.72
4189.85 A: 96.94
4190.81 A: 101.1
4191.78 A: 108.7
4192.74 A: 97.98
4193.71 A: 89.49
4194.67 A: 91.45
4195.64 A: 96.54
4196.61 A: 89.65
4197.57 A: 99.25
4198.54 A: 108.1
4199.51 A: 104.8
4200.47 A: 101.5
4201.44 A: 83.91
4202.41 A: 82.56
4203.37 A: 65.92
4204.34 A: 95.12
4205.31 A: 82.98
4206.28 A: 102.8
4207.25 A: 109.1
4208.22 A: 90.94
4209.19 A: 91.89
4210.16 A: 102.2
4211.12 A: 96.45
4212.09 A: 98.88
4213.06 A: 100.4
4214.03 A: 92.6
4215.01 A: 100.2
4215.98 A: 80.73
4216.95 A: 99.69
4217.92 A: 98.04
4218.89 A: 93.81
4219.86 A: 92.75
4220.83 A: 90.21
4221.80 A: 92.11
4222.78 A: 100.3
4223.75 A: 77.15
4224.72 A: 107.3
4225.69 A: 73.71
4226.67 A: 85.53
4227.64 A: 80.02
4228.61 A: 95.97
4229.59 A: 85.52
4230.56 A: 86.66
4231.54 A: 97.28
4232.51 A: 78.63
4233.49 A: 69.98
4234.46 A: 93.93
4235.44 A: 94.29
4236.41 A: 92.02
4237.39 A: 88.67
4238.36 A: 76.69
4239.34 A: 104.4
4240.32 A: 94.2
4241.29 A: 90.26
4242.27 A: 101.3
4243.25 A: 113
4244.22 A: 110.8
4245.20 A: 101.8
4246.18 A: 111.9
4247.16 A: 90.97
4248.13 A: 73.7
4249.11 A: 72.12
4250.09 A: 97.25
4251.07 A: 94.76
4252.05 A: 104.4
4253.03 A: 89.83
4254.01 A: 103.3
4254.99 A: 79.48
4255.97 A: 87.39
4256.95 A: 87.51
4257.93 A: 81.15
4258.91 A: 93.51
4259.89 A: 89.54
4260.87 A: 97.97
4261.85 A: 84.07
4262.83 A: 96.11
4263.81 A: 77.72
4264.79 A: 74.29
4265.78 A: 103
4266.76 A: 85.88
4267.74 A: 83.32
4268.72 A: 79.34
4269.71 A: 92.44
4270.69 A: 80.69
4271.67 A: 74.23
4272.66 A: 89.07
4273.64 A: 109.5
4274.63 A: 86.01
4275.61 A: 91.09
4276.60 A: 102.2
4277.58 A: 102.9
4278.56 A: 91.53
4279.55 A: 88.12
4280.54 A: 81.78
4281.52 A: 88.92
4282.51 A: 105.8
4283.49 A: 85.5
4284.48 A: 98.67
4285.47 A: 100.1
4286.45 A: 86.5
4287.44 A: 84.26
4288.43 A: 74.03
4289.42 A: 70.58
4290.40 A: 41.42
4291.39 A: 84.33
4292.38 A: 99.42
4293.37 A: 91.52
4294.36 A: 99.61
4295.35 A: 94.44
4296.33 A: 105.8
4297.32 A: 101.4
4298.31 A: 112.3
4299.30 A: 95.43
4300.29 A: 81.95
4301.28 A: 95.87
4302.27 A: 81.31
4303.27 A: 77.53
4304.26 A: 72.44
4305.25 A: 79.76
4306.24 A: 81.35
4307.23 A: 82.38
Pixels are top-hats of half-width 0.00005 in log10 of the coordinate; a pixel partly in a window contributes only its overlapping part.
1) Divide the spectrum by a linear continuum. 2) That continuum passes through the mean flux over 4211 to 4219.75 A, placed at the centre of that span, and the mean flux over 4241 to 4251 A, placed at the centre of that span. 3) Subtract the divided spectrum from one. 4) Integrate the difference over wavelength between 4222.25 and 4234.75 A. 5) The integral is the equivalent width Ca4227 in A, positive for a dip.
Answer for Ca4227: 1.2 A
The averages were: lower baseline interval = 95.4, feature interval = 87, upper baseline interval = 96.3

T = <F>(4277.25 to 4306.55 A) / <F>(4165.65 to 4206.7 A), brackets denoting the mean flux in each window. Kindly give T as 0.97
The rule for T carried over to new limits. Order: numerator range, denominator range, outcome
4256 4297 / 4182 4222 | 0.94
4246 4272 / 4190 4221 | 0.93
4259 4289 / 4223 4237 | 1.03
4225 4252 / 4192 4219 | 0.96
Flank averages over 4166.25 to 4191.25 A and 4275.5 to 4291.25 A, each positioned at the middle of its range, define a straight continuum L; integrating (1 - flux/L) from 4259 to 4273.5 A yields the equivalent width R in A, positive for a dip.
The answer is 0.07 A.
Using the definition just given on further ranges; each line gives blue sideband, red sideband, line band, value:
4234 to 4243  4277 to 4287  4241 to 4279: 0.62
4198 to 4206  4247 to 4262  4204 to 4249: -1.41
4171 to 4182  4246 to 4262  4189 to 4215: -1.48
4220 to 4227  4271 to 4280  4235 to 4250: -0.62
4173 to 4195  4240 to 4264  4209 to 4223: -0.55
